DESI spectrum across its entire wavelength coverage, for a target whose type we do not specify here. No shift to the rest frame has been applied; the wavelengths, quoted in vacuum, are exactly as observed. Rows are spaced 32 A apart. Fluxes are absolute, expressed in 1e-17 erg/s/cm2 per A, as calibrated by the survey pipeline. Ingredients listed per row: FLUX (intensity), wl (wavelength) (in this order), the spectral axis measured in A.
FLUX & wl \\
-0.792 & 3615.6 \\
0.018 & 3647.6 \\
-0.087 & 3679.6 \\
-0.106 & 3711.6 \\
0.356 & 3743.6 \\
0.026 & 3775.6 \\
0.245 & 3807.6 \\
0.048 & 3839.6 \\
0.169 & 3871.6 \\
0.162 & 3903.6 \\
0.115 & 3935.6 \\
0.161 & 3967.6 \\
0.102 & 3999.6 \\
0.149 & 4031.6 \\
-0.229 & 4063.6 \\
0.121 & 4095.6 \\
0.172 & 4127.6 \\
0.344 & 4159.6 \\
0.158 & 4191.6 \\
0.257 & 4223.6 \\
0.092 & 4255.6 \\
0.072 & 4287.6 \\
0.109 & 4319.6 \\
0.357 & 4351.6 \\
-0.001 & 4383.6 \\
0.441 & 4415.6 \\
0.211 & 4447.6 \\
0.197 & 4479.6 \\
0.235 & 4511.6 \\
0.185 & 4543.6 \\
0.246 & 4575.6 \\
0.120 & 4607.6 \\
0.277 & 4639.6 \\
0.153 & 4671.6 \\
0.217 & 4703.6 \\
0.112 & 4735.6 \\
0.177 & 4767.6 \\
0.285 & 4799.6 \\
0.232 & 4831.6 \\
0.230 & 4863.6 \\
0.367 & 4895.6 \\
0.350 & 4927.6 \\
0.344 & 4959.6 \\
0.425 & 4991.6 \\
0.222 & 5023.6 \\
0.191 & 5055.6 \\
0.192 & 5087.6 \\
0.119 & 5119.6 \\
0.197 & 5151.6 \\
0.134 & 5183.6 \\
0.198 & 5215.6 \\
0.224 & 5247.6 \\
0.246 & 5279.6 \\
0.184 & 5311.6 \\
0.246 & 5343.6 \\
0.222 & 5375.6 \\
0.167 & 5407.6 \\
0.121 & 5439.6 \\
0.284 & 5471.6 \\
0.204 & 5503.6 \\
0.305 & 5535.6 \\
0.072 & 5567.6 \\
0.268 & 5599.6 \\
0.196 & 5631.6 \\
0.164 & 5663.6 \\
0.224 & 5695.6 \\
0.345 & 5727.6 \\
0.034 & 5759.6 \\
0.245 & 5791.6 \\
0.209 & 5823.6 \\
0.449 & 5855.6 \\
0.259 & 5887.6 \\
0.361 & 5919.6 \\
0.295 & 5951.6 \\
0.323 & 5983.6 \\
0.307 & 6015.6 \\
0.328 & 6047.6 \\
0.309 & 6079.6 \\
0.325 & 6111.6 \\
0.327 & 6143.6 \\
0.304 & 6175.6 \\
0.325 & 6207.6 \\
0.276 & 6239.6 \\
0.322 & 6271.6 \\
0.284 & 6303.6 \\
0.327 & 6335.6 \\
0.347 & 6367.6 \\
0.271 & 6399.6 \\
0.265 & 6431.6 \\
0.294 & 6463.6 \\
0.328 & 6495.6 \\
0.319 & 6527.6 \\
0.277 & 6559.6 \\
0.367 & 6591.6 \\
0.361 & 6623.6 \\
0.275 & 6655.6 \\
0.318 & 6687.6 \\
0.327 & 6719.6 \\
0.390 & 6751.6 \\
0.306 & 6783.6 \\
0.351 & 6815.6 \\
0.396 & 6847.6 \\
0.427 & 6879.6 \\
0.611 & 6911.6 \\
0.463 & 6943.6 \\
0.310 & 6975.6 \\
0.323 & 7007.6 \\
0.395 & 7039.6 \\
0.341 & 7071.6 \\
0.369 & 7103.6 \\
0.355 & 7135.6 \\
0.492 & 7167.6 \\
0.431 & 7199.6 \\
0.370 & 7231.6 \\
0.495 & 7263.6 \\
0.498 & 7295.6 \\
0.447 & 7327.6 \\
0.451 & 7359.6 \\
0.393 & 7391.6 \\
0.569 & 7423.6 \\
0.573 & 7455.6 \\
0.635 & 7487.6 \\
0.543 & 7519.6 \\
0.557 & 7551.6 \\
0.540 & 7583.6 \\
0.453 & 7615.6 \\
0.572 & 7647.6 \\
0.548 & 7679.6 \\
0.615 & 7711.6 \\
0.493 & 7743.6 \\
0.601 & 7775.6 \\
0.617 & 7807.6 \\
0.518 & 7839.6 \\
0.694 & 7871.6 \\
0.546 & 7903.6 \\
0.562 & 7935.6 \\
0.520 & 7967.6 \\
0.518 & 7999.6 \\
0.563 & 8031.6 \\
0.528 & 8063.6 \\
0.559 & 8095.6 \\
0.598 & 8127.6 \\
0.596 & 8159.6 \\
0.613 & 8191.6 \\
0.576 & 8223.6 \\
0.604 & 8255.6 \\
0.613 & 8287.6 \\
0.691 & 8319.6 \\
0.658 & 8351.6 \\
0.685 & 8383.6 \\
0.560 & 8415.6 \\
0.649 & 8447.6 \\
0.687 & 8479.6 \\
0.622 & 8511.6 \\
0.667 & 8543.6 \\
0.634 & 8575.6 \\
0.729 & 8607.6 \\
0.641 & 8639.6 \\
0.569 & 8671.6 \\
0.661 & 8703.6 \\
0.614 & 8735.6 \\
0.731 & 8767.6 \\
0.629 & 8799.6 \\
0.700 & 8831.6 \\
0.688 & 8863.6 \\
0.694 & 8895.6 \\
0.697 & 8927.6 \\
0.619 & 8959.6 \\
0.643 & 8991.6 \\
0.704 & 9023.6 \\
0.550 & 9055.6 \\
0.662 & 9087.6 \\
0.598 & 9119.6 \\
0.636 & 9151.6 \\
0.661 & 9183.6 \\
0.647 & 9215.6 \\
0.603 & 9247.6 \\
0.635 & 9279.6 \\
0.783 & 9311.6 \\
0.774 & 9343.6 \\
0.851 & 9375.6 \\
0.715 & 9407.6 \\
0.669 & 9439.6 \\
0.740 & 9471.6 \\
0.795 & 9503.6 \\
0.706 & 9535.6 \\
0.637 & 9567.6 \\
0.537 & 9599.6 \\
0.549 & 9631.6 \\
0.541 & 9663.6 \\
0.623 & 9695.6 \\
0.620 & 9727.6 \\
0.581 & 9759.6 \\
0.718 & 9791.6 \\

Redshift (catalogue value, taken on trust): 0.858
